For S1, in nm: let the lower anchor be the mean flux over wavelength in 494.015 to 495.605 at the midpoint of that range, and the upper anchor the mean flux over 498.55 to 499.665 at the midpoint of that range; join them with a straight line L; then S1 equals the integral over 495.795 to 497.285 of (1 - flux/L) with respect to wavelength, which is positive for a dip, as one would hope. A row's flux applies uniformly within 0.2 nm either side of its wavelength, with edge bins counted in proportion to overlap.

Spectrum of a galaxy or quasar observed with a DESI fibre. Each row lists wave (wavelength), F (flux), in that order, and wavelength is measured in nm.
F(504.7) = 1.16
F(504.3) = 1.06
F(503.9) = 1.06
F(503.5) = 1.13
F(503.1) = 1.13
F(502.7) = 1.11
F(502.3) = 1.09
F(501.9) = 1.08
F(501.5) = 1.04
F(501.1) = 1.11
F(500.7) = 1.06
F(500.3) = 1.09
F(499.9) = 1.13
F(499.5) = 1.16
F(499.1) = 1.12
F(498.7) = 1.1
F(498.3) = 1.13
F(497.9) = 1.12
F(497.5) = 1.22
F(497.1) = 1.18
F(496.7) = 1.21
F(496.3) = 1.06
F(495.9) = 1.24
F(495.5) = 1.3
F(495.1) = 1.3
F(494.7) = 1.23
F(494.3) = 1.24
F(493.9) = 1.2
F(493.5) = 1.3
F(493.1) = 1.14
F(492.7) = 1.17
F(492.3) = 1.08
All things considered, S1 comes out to 0.05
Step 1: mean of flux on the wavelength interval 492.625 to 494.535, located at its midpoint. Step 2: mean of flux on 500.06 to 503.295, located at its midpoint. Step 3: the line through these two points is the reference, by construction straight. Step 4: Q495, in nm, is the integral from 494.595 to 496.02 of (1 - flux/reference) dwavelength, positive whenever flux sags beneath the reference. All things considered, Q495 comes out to -0.10 nm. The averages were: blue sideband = 1.21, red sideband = 1.09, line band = 1.27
